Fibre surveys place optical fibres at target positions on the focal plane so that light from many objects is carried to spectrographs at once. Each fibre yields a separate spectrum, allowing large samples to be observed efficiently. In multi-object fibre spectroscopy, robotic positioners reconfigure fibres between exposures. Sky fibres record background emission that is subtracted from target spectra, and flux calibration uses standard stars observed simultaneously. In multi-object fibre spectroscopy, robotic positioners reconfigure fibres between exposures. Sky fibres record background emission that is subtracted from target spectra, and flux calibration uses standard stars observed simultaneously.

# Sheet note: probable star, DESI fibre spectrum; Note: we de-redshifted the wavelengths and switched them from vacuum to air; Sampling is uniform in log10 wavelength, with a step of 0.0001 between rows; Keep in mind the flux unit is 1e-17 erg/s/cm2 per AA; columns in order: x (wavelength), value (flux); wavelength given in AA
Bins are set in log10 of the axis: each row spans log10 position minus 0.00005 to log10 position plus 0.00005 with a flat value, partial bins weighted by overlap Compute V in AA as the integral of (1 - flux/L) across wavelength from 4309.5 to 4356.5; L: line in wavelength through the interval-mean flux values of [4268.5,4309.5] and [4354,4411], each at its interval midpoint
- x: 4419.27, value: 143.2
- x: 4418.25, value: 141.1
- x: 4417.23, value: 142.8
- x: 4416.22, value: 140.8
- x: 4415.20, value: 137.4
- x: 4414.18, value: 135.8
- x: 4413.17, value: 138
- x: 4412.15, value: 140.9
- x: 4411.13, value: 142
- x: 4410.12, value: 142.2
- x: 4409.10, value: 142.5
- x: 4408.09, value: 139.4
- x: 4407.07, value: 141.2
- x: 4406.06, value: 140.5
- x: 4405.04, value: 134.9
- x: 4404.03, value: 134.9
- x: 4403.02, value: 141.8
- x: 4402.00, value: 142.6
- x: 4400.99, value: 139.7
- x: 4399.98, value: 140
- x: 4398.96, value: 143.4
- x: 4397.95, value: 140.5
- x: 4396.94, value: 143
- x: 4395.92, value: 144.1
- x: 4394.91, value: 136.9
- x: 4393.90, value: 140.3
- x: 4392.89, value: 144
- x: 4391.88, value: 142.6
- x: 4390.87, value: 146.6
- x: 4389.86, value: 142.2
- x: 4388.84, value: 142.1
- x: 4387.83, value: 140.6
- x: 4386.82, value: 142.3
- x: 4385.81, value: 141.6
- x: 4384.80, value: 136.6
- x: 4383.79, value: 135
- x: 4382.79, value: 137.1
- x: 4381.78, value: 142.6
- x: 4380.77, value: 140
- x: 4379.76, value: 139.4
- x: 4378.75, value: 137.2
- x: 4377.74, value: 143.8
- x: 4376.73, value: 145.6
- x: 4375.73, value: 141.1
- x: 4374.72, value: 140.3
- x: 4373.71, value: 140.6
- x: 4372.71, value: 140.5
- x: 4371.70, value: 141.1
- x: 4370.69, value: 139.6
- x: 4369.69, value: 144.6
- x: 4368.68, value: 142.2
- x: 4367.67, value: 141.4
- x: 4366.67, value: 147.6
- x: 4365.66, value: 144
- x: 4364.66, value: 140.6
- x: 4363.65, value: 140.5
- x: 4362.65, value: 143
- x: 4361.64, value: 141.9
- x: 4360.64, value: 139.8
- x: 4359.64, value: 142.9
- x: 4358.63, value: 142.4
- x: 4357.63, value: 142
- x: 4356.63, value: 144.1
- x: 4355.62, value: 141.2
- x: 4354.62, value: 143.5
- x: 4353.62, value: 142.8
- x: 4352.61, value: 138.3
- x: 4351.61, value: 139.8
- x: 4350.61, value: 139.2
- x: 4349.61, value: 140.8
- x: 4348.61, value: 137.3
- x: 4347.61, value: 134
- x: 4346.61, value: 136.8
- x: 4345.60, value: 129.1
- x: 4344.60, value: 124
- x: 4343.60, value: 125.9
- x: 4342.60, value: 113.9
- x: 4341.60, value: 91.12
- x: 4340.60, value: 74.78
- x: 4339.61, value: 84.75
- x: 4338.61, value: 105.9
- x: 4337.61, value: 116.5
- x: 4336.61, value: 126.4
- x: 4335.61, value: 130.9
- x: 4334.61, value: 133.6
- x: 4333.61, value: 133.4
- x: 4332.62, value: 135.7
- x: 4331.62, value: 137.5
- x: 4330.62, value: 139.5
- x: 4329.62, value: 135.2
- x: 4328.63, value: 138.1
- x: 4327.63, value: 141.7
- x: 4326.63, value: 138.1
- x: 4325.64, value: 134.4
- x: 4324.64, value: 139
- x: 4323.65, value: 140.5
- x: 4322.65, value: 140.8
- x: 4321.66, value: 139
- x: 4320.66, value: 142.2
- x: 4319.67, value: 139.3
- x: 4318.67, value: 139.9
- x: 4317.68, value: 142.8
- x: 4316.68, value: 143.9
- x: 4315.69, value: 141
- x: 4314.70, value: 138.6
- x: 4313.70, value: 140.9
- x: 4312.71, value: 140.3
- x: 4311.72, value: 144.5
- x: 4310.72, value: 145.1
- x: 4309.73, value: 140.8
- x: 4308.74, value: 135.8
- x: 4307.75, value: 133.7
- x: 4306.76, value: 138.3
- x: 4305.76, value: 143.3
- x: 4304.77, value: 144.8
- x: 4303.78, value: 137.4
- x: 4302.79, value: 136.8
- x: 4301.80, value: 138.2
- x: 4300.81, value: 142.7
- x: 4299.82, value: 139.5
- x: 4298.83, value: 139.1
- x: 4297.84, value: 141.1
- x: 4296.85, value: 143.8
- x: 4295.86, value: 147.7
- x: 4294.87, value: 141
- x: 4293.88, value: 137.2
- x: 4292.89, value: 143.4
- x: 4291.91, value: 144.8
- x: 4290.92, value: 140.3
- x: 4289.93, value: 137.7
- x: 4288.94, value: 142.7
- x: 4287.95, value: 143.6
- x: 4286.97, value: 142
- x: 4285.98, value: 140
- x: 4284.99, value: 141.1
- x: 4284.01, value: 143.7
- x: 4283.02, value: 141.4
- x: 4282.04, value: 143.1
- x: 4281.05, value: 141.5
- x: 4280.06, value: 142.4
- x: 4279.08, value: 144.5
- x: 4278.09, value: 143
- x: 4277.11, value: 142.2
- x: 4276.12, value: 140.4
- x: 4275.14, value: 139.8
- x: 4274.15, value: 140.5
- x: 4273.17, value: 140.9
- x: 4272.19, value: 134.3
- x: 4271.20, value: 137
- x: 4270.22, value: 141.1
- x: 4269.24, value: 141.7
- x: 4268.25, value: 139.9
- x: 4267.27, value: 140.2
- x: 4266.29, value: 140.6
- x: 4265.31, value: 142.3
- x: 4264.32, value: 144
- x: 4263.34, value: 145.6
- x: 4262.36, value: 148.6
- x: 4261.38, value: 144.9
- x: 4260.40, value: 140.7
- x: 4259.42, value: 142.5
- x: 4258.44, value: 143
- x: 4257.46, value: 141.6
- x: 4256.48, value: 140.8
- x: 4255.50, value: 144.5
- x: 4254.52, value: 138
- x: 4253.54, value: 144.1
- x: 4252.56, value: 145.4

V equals 2.7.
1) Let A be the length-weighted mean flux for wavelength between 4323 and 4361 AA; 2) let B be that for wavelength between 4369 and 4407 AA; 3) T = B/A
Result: 1.1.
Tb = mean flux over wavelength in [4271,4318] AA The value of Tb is 141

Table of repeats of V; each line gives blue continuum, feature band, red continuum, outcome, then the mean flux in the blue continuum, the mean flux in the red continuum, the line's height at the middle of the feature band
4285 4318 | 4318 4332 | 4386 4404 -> 0.2 AA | 141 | 142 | 141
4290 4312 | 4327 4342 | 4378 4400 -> 2.0 AA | 141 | 141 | 141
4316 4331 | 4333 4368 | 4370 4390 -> 2.2 AA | 140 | 140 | 140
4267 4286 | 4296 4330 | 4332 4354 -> -2.2 AA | 141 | 124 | 132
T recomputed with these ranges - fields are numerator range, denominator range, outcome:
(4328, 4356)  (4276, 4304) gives 0.90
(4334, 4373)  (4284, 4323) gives 0.94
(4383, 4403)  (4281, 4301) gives 1.00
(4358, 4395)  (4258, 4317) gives 1.00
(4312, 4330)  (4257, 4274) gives 0.99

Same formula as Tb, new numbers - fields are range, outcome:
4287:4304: 141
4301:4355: 134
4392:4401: 141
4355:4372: 142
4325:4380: 134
